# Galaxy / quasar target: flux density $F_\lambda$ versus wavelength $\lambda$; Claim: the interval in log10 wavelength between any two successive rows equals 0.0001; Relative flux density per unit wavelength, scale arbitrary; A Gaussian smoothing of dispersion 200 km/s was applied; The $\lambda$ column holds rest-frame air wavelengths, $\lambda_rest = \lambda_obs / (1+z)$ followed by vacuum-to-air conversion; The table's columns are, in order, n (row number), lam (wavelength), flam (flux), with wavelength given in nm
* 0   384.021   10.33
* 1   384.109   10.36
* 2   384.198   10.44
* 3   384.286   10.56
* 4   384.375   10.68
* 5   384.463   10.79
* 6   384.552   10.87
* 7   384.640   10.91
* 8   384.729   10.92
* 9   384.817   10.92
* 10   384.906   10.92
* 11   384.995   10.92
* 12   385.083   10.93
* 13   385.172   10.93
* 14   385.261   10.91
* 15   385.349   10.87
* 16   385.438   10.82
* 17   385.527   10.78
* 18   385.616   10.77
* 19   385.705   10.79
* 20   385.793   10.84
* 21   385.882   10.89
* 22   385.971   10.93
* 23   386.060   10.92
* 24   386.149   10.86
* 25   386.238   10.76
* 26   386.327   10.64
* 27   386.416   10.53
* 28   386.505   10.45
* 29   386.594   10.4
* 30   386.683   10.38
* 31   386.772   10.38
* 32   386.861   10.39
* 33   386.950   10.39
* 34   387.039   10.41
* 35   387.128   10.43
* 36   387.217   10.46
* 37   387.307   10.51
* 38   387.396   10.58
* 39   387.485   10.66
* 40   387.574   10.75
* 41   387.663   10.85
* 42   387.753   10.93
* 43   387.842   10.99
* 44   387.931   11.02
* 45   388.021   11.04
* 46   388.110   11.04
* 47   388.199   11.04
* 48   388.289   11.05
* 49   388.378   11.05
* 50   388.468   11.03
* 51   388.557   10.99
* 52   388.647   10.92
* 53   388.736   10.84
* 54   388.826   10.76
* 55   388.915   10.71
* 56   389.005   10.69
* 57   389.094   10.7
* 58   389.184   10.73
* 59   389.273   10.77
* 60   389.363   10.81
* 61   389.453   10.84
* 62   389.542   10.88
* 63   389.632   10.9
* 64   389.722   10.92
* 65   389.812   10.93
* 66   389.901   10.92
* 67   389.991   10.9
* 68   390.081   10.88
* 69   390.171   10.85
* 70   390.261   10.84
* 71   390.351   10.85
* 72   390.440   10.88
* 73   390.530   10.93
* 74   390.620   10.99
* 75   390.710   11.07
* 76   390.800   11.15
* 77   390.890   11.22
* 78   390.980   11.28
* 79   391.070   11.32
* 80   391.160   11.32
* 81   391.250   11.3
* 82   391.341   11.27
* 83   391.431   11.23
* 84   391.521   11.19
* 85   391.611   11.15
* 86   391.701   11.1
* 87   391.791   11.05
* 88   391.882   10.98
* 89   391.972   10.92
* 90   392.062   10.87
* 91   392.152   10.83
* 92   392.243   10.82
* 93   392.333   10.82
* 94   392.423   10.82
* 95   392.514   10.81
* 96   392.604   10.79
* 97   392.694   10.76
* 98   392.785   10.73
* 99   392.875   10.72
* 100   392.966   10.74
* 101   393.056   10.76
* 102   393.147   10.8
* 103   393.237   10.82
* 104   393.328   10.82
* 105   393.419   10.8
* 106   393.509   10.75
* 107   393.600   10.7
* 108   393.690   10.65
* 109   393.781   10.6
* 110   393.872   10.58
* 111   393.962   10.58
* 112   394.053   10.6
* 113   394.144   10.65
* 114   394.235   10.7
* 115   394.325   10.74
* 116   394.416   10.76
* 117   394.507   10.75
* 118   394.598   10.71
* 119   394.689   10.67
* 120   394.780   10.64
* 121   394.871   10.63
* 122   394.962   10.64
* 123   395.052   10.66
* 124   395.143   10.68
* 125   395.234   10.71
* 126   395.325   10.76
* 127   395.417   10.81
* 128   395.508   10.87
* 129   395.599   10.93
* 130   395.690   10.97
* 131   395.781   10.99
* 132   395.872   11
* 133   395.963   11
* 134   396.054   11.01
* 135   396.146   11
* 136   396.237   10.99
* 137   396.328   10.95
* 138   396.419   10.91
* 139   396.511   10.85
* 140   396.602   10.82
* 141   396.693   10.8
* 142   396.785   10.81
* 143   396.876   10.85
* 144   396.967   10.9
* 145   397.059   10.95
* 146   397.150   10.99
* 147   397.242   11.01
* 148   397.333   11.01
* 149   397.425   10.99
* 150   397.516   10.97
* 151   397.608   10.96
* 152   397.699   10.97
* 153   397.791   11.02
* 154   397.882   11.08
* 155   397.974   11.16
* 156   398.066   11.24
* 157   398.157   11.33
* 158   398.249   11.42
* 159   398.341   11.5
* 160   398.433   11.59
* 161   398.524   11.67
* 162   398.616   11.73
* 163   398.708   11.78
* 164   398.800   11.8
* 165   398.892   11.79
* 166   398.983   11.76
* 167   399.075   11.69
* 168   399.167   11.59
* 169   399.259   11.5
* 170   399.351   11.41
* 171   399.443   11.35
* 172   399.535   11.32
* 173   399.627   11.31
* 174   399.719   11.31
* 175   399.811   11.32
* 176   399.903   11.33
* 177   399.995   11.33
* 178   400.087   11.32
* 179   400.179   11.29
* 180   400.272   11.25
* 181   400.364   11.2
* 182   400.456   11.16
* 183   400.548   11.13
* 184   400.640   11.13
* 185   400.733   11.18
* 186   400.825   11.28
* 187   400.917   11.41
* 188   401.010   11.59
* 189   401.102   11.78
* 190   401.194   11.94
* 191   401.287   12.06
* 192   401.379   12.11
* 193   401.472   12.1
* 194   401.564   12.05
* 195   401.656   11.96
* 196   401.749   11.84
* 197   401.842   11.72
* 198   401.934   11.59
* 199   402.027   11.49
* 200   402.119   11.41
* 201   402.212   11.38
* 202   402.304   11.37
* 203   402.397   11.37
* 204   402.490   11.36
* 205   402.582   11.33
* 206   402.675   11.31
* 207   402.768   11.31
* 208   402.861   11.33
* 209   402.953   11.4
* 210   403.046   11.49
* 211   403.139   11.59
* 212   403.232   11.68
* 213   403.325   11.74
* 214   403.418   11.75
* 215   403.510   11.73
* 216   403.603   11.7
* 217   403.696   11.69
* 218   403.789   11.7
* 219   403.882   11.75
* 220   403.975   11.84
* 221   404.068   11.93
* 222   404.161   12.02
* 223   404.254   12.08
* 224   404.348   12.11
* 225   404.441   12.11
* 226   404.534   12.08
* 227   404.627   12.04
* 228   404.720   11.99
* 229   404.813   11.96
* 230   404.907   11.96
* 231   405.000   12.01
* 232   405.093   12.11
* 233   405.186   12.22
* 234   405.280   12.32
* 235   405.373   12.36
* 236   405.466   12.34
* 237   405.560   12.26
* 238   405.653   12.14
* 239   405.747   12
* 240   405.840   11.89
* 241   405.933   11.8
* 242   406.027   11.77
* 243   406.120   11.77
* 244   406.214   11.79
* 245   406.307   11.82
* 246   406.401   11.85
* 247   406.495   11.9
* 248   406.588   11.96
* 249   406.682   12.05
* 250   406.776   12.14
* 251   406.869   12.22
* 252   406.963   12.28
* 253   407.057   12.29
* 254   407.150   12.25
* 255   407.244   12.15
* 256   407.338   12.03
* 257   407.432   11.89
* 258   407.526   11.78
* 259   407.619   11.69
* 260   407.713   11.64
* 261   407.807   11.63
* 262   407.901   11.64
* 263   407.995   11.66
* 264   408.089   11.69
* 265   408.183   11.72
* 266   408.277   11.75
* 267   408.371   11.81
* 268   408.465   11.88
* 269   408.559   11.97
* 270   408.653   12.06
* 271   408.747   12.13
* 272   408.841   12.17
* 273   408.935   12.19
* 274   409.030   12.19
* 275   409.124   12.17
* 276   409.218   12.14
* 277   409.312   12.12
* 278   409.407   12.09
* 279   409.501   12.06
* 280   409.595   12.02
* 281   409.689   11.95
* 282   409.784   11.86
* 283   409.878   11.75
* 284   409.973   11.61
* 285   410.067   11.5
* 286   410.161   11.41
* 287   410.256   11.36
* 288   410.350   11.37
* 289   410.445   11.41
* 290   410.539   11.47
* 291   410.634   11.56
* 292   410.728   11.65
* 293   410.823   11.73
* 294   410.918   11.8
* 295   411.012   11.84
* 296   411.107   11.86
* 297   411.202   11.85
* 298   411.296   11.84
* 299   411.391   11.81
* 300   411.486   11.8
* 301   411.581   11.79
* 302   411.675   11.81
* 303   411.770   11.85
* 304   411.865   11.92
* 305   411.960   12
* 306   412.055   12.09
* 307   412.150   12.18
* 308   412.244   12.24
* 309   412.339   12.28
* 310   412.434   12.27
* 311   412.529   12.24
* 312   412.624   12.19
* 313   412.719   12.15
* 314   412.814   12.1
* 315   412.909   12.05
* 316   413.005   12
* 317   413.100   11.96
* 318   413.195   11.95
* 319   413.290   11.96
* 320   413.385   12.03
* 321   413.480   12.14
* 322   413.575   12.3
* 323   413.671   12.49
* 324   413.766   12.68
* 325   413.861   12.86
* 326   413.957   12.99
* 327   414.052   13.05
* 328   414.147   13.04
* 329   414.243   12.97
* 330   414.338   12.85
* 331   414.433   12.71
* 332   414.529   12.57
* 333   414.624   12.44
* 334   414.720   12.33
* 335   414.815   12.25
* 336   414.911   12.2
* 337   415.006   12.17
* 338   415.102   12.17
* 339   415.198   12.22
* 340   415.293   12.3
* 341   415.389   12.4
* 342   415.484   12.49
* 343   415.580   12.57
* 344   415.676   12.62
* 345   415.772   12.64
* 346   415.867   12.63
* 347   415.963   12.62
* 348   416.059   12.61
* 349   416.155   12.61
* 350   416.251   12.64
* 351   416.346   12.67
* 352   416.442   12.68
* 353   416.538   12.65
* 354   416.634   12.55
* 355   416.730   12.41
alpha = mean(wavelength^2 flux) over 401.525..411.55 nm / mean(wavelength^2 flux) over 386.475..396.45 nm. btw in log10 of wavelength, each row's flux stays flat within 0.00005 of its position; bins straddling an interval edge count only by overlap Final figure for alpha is 1.18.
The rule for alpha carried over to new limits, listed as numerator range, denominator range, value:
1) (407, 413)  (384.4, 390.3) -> 1.23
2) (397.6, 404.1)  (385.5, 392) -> 1.13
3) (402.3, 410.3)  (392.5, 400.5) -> 1.13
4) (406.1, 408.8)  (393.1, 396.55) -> 1.18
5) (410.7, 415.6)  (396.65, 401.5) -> 1.15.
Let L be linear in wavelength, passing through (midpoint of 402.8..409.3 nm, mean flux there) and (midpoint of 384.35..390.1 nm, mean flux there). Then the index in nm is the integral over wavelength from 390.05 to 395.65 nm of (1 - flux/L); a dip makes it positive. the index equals 0.14 nm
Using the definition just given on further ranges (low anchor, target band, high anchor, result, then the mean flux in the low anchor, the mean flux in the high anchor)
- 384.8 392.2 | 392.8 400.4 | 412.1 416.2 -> 0.218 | 10.9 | 12.4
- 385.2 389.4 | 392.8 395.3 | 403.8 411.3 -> 0.099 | 10.8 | 11.9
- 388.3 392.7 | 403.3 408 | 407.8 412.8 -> -0.120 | 11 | 11.9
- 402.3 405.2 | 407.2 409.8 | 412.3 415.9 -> 0.025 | 11.8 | 12.4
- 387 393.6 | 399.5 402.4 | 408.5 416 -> -0.002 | 10.9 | 12.1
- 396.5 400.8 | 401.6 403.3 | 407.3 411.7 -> -0.008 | 11.3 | 11.8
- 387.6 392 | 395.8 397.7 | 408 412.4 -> 0.057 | 11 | 11.9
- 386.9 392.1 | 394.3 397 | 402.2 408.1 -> 0.109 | 10.9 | 11.9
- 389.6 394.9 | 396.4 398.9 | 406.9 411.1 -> 0.005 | 10.9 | 11.8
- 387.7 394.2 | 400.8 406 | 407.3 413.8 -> -0.116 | 10.9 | 11.9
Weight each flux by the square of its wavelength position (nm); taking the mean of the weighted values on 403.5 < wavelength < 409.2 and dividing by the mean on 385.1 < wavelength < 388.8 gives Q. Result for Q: 1.23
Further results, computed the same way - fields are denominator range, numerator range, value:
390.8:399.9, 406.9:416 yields 1.19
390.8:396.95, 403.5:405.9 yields 1.17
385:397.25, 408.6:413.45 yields 1.21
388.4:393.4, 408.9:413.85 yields 1.21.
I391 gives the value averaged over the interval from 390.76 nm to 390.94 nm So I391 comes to 11.2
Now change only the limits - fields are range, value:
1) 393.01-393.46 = 10.8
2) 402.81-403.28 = 11.5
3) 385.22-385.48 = 10.9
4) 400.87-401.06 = 11.5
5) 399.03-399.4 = 11.5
